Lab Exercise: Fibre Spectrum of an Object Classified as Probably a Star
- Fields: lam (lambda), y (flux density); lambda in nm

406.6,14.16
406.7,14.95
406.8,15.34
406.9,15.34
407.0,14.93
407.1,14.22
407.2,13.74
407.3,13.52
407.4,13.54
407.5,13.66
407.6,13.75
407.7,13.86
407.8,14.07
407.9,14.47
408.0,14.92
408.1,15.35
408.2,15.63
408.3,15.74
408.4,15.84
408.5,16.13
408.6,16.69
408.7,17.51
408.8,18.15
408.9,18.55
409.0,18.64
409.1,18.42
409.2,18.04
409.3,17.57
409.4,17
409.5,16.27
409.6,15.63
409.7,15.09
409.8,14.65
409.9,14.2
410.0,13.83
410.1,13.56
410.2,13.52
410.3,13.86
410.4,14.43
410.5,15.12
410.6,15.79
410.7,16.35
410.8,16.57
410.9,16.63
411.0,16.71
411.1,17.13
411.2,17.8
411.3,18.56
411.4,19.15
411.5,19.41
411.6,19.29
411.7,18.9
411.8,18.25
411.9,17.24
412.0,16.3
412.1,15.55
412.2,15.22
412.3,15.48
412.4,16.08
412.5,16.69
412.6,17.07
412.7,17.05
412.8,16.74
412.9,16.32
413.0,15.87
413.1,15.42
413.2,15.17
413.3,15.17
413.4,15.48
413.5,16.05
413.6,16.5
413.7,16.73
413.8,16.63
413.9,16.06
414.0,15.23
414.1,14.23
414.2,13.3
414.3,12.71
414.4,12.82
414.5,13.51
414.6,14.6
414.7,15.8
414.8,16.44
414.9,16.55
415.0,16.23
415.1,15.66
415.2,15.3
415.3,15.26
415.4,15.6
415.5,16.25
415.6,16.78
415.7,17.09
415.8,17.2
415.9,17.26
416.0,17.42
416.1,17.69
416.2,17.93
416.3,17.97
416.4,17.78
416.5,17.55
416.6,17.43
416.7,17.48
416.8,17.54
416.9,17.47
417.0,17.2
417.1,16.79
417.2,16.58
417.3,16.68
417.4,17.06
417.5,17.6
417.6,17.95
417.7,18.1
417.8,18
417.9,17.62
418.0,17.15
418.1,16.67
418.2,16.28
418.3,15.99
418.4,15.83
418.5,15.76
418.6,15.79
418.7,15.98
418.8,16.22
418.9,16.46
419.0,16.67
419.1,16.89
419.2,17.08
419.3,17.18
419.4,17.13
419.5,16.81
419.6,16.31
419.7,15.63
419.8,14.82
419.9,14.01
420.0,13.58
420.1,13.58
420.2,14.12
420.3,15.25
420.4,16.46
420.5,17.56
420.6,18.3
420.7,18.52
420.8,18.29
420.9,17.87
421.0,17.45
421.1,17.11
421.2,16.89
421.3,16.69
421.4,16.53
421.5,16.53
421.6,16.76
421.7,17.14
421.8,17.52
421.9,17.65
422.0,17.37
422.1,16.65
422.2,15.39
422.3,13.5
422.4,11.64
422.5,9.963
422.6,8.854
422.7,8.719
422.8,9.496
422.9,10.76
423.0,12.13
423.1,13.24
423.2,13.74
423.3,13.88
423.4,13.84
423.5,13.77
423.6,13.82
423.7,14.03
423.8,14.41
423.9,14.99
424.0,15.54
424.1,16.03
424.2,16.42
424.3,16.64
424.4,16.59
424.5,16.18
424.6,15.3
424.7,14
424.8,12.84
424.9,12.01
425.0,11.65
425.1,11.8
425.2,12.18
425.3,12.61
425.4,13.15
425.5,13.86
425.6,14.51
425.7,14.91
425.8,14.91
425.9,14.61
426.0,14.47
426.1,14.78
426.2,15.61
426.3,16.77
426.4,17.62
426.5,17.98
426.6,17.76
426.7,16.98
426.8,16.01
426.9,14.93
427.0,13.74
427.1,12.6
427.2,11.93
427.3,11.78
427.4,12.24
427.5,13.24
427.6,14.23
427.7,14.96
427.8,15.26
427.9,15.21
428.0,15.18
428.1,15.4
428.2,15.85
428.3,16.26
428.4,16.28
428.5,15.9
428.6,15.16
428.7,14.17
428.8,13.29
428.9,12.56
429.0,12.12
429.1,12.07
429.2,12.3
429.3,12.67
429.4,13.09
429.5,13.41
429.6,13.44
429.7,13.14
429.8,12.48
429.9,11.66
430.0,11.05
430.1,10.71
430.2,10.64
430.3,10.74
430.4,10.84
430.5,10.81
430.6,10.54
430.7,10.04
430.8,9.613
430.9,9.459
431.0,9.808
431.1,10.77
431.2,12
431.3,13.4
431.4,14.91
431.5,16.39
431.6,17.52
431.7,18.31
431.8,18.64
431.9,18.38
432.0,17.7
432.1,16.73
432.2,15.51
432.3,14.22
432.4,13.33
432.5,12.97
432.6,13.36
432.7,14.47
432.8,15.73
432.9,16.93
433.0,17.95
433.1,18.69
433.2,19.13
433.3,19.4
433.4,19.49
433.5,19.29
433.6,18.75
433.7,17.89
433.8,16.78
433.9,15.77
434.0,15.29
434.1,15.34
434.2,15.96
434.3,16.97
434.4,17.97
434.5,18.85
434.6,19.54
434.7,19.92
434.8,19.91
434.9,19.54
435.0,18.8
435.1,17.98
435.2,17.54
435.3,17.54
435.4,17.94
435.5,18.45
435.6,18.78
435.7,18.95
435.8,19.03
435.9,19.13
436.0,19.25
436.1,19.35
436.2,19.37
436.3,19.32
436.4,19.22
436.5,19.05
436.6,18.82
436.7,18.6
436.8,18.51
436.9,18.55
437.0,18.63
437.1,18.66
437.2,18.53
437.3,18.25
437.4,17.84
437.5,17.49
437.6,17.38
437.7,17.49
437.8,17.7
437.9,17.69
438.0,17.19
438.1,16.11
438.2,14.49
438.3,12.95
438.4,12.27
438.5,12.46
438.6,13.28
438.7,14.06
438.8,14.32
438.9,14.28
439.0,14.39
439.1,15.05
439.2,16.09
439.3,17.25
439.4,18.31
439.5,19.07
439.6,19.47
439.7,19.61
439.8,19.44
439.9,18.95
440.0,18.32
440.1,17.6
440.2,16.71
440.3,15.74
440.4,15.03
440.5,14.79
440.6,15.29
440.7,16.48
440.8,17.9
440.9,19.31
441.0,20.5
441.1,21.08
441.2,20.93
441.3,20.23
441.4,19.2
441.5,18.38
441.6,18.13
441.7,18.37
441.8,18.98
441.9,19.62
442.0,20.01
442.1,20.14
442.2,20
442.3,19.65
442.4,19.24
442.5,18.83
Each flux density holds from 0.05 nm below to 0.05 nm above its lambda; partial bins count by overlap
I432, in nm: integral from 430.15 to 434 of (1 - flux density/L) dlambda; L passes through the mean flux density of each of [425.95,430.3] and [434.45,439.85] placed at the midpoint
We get 0.19 nm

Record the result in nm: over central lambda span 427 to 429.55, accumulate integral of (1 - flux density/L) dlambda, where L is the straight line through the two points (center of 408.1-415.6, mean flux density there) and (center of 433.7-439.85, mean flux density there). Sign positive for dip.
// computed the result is 0.47 nm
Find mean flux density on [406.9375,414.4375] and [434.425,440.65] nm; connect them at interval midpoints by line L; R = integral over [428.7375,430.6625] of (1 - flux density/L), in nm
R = 0.57 nm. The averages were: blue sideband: 15.9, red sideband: 17.5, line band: 12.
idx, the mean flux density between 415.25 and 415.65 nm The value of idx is 16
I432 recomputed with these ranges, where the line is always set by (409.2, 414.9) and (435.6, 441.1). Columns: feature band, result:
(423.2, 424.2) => 0.12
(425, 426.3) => 0.21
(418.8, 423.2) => 0.29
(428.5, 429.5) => 0.22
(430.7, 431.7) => 0.25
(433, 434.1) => -0.05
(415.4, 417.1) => -0.12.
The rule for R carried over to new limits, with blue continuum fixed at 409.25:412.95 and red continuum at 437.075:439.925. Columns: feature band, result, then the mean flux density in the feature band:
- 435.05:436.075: -0.12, 18.5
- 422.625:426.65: 0.56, 14.2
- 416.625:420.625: -0.02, 16.5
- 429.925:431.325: 0.49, 10.7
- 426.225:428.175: 0.18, 15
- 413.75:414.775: 0.11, 14.5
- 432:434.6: -0.04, 16.7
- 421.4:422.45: 0.02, 16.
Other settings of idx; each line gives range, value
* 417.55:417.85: 18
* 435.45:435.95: 18.9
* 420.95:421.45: 16.9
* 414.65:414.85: 16.1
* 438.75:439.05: 14.3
